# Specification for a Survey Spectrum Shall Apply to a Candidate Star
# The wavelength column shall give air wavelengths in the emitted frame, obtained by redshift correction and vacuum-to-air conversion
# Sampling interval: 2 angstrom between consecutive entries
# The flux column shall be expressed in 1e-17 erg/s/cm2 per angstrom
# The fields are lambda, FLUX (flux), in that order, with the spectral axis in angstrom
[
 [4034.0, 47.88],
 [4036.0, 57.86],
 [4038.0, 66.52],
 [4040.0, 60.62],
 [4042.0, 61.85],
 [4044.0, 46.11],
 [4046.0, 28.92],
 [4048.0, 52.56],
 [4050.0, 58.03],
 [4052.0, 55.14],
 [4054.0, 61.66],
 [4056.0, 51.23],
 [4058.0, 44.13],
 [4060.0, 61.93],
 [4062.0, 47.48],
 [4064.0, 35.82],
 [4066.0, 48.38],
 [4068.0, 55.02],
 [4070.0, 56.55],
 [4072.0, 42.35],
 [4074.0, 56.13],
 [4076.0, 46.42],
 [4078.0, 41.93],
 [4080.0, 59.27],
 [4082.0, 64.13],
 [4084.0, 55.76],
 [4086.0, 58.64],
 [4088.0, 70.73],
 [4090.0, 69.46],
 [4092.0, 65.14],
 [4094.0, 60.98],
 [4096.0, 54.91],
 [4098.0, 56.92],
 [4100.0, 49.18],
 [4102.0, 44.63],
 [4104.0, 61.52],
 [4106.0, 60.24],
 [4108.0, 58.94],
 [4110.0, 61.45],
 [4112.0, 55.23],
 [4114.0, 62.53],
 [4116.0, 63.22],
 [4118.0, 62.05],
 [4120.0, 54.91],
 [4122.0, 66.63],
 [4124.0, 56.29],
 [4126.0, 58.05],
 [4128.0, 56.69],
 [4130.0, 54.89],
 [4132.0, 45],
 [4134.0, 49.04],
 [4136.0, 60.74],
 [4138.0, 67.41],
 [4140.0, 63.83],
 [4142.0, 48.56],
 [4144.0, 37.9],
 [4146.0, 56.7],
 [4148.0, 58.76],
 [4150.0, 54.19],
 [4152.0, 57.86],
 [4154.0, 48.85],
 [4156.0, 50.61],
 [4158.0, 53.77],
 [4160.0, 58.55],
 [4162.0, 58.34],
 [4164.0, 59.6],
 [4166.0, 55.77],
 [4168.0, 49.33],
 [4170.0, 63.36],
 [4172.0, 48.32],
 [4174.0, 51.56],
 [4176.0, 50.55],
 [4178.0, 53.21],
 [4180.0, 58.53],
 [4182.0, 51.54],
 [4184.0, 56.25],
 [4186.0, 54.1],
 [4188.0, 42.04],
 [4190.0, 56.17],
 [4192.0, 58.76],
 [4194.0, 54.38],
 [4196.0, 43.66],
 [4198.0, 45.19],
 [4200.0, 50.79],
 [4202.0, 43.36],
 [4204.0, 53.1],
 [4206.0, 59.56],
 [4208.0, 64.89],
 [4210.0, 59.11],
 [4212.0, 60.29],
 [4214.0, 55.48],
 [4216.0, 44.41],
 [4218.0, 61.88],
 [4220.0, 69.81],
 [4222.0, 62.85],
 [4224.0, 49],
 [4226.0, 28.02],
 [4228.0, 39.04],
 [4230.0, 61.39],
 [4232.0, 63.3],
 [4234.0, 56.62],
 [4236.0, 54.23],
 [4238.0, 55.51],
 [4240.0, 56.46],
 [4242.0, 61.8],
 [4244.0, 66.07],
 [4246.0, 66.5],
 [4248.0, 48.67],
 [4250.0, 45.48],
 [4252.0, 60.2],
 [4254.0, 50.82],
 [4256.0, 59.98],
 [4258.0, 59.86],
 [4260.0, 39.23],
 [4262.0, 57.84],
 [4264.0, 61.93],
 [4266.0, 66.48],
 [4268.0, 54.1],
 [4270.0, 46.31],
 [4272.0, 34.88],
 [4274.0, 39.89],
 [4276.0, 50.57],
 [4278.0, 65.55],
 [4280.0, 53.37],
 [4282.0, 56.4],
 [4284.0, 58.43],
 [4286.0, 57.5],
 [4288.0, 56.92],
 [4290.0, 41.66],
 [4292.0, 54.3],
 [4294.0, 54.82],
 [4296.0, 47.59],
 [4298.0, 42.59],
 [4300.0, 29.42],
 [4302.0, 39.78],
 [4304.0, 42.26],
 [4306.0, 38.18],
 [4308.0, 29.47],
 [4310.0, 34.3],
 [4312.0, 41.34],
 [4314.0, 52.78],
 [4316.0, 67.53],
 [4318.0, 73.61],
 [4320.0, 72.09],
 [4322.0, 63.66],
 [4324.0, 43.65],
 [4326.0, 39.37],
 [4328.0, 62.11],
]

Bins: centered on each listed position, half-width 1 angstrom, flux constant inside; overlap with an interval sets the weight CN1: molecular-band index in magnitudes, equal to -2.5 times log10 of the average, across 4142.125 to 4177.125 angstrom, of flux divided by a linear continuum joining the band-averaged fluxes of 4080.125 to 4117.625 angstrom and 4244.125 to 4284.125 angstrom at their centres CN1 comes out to 0.08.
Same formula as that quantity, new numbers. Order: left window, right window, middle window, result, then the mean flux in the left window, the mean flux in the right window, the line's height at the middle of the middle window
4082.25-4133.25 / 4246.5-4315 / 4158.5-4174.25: -0.01 mag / 58.6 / 49.3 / 55.5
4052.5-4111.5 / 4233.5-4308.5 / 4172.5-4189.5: 0.02 mag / 55.2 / 51.7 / 53.4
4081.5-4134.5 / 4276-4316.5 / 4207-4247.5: -0.10 mag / 58.4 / 48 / 51.8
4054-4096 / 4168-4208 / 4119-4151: -0.04 mag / 54.8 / 52.6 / 53.6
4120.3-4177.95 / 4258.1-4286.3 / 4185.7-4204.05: 0.09 mag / 55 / 53.1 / 54.3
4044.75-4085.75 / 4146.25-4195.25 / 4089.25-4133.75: -0.10 mag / 51.2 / 54.3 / 52.6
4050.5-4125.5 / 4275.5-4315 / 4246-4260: -0.10 mag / 56.2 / 47.3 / 49.1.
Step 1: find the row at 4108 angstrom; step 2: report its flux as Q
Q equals 58.94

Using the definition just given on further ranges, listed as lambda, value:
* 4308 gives 29.47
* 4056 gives 51.23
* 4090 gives 69.46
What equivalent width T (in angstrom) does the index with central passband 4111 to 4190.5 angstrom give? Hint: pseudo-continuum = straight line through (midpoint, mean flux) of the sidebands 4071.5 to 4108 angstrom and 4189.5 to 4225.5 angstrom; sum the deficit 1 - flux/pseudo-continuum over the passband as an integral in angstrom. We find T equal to 0.7 angstrom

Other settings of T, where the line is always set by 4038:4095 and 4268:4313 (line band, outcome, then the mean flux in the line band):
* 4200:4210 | -1.17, 55.2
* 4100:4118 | -1.81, 58.2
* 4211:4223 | -2.49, 59.1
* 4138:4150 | -0.66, 54.4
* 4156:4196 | -2.86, 54.1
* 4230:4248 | -4.23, 59.5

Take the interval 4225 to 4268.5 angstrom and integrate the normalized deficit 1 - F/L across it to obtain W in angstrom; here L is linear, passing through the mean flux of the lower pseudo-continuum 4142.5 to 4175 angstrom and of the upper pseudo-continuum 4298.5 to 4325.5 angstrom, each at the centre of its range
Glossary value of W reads -4.0 angstrom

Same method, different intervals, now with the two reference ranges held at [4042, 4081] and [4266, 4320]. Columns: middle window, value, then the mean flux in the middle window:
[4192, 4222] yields -3.3 angstrom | 55.1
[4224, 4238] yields -0.3 angstrom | 50.7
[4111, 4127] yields -3.1 angstrom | 59.9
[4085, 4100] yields -3.4 angstrom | 61.5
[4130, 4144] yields -1.2 angstrom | 54.4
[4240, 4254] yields -2.2 angstrom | 57.5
